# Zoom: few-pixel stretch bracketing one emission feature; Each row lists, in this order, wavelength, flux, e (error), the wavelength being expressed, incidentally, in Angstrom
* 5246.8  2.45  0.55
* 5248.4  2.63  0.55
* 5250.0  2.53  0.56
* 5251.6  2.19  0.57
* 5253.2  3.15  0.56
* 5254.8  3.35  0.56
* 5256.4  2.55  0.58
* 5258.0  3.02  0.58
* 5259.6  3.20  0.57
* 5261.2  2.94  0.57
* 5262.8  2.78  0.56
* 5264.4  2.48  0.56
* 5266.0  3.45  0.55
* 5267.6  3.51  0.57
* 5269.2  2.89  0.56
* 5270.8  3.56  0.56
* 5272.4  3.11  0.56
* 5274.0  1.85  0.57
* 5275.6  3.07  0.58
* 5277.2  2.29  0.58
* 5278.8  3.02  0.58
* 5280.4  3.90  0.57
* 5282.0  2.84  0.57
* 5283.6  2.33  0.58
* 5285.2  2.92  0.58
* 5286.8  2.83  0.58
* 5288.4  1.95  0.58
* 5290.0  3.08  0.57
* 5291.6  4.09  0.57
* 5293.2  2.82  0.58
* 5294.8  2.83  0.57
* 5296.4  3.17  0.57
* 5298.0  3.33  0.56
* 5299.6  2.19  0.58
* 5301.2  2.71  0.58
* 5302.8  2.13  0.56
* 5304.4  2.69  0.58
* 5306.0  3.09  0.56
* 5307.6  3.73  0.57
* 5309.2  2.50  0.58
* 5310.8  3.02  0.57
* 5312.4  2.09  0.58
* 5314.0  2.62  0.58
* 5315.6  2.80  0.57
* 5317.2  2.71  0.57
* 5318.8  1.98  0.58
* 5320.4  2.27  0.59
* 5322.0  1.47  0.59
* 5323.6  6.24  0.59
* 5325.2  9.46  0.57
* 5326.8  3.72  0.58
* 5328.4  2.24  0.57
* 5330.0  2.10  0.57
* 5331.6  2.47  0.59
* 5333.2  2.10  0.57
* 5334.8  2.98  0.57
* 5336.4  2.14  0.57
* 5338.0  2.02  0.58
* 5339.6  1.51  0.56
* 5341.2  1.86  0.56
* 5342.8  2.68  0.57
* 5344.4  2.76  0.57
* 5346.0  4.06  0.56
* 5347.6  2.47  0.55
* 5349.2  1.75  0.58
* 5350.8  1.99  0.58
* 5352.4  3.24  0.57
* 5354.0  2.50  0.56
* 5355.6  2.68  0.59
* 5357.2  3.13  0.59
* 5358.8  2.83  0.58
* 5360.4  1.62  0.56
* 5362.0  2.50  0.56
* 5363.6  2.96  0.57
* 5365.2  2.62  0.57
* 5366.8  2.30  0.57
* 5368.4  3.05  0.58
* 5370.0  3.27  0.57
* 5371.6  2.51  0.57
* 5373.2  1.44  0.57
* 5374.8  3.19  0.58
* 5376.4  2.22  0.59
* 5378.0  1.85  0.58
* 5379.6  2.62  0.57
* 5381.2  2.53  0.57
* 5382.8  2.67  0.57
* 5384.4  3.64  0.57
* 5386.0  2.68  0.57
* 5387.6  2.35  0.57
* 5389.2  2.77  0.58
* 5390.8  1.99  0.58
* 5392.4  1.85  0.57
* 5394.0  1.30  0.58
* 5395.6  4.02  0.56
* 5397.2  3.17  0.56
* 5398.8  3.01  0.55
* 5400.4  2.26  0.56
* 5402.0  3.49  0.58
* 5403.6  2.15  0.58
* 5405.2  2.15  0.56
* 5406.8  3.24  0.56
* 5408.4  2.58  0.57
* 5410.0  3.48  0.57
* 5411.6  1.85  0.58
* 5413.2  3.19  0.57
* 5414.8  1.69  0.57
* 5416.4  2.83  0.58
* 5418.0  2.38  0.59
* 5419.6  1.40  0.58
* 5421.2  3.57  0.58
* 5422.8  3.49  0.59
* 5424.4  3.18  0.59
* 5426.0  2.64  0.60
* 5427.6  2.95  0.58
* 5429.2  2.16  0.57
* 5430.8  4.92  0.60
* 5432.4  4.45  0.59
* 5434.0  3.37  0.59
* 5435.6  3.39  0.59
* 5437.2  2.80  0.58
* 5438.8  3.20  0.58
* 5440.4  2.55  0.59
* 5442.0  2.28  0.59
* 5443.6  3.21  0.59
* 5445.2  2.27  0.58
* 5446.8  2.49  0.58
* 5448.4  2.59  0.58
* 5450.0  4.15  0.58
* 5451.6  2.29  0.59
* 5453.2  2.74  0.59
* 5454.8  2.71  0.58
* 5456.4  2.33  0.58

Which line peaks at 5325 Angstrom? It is H-beta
